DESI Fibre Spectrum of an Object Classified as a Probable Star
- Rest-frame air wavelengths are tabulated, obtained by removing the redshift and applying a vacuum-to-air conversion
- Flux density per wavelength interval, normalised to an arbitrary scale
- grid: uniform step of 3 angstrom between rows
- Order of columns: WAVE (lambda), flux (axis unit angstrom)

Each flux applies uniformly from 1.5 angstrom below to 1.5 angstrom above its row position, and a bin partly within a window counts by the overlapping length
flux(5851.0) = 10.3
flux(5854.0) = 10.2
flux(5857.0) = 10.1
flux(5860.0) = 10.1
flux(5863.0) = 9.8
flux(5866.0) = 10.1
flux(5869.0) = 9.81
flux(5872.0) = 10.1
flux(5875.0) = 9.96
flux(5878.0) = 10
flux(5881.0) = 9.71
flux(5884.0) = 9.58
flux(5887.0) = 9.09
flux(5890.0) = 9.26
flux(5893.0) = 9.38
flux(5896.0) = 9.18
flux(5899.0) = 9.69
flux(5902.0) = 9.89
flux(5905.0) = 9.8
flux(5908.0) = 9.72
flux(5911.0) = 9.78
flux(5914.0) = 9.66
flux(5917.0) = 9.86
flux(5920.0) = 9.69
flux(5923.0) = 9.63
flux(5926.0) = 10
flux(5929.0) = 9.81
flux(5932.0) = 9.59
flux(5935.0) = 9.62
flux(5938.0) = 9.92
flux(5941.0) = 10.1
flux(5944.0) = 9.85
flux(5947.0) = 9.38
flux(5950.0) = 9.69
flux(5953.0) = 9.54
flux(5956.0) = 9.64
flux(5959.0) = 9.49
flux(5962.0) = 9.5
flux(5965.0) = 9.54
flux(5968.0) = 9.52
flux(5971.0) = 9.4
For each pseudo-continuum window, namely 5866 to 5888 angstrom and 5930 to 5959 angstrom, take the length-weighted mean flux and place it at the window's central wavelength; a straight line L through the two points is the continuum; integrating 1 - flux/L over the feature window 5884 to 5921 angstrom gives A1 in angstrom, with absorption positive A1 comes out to 0.65 angstrom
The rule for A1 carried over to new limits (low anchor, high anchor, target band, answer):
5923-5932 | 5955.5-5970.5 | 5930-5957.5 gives -0.1 angstrom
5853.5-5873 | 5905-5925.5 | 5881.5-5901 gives 0.9 angstrom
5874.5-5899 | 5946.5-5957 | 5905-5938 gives -0.7 angstrom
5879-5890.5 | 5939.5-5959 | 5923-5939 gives -0.3 angstrom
